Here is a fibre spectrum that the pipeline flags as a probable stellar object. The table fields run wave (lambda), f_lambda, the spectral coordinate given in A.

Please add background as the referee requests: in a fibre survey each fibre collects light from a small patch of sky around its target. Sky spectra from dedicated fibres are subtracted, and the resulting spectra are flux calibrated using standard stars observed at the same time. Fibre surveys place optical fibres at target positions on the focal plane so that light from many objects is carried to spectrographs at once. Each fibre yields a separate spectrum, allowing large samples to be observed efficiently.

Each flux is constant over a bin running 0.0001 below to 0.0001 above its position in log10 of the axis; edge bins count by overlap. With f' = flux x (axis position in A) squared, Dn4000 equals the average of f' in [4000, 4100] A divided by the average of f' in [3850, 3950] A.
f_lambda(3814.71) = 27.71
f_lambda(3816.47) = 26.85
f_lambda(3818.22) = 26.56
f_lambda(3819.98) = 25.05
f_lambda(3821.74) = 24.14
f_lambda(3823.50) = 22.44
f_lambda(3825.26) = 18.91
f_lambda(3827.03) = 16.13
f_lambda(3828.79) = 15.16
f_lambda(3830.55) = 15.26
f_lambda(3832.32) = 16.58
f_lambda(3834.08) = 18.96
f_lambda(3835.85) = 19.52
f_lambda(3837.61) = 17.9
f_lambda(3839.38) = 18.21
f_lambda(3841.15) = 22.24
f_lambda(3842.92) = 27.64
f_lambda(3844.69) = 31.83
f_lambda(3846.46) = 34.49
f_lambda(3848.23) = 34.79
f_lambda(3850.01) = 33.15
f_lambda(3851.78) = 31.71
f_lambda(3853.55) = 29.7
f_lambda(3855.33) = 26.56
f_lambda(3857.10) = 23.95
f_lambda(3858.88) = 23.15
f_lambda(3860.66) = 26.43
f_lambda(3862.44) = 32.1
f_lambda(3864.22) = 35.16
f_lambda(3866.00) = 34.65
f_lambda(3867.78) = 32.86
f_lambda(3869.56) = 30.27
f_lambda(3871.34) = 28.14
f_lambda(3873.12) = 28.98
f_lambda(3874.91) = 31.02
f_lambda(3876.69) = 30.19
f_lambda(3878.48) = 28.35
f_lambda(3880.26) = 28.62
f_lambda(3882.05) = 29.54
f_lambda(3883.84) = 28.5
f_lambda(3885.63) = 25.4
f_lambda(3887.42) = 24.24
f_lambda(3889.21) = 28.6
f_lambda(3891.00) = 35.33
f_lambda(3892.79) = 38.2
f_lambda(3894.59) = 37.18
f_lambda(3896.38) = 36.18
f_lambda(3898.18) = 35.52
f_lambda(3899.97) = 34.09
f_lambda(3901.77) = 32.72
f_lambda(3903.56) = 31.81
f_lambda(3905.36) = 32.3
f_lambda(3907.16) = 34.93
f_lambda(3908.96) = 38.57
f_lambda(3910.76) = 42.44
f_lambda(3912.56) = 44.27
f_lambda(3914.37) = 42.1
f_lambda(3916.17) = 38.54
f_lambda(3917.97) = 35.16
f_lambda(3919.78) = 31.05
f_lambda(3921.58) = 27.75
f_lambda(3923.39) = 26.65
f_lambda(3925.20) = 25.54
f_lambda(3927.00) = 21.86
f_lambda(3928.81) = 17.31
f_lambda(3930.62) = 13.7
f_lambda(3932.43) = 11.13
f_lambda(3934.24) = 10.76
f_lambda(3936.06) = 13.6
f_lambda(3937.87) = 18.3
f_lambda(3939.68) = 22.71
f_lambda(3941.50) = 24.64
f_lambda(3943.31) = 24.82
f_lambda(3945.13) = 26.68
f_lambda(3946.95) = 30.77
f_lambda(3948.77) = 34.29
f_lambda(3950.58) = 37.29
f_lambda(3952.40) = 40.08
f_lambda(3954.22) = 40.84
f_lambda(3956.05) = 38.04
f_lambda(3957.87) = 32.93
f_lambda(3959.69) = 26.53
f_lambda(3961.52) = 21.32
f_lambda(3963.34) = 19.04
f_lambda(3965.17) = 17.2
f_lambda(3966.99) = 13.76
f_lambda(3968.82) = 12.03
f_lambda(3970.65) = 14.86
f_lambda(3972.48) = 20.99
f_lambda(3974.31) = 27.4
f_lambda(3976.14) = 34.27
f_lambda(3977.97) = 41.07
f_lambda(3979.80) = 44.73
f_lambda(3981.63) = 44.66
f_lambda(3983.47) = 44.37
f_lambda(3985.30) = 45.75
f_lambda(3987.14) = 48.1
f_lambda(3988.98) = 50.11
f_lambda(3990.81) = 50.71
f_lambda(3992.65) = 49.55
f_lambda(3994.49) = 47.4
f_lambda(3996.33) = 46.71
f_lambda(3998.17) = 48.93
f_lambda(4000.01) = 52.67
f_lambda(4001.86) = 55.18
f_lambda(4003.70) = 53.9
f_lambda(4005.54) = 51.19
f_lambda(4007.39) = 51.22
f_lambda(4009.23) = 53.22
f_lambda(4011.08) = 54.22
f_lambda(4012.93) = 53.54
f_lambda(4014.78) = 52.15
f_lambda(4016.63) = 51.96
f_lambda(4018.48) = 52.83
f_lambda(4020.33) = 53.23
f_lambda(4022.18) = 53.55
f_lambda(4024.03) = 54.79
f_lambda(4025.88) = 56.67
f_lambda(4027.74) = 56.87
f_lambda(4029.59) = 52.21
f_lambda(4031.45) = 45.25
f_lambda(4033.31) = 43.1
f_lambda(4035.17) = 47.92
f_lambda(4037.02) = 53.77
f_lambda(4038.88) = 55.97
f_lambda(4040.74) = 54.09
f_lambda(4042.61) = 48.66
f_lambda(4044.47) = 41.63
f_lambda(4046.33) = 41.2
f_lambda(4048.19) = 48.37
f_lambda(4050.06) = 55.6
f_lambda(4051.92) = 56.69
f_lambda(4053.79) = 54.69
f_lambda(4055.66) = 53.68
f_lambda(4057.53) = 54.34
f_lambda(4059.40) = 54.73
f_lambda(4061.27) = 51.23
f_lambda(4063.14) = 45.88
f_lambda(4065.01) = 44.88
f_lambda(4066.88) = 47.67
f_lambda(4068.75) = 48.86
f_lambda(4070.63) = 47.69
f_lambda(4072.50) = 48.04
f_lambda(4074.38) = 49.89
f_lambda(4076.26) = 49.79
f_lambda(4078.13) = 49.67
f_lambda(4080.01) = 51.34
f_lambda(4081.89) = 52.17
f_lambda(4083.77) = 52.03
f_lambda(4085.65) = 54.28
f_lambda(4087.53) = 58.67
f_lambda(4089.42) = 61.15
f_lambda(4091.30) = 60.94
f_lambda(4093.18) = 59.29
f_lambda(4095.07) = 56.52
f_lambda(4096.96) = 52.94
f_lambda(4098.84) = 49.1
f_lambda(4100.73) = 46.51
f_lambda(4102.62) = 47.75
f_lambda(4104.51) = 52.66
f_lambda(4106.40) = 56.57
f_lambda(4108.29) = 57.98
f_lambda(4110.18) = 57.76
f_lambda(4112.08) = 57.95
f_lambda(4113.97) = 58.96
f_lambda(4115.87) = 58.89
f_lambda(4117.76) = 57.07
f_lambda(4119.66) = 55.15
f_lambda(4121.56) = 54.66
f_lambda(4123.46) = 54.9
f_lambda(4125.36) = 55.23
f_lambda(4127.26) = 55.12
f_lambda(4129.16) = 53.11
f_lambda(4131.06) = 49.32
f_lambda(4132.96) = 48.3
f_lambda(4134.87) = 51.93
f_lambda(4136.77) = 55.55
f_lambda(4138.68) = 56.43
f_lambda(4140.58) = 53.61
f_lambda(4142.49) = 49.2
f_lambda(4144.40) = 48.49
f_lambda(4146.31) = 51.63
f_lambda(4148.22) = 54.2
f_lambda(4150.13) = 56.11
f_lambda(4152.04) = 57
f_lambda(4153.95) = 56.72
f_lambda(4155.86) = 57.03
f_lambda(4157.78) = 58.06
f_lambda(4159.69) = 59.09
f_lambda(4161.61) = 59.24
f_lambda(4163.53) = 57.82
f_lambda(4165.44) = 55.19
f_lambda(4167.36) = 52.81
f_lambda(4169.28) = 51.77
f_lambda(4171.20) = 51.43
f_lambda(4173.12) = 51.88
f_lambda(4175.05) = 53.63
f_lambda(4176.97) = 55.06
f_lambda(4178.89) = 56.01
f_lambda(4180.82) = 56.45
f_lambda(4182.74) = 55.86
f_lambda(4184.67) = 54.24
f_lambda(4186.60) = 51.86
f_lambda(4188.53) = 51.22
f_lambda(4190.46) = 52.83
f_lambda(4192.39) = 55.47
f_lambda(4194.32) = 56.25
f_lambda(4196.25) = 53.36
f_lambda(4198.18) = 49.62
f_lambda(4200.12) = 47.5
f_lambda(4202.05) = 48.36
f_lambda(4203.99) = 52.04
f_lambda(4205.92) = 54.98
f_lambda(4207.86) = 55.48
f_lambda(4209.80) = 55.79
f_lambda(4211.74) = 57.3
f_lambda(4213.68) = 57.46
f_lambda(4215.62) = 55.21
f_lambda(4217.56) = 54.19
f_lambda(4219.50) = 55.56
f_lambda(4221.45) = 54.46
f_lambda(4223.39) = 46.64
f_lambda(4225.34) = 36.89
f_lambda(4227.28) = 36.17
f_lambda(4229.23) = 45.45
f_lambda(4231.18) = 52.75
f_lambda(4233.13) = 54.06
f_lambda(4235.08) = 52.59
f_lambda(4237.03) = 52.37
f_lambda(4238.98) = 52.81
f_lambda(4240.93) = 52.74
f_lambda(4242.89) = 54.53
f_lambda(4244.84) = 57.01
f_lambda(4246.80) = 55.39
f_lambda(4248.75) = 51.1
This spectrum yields 1.9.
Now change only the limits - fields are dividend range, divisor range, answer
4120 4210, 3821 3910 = 2.20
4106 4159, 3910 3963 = 2.15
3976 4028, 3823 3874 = 2.11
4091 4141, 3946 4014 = 1.48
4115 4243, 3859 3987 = 2.02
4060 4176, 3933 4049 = 1.40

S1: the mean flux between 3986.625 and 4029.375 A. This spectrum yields 52.2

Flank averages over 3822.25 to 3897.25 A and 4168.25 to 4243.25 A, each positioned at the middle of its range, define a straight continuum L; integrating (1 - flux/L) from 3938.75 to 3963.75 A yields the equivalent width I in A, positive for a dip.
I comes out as 2.8 A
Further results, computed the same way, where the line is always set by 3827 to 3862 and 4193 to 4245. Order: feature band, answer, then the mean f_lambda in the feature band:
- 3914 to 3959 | 5.7 A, 27.3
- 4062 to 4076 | -2.3 A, 47.7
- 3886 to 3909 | -4.1 A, 33.5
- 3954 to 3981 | 5.4 A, 26.8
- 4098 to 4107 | -1.4 A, 50.3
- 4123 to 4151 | -4.3 A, 52.8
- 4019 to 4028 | -4.1 A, 54.8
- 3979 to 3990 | -3.7 A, 46.4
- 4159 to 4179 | -2.7 A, 54.8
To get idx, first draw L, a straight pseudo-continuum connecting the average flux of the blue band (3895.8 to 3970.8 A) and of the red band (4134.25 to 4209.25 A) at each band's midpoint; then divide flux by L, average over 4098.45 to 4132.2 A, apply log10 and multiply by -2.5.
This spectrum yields -0.140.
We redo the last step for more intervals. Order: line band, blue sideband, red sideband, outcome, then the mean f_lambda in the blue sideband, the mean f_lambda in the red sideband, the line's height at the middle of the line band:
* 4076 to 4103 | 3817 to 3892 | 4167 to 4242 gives -0.221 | 26.5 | 52.3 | 43.8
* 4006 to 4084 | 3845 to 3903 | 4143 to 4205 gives -0.162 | 31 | 54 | 44.1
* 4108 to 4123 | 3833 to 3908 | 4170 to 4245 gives -0.231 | 29.6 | 52.4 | 46.2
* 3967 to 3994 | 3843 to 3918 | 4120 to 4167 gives 0.107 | 32.4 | 54.5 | 40.8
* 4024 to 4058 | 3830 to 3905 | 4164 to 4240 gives -0.239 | 28.9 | 52.4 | 41.1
